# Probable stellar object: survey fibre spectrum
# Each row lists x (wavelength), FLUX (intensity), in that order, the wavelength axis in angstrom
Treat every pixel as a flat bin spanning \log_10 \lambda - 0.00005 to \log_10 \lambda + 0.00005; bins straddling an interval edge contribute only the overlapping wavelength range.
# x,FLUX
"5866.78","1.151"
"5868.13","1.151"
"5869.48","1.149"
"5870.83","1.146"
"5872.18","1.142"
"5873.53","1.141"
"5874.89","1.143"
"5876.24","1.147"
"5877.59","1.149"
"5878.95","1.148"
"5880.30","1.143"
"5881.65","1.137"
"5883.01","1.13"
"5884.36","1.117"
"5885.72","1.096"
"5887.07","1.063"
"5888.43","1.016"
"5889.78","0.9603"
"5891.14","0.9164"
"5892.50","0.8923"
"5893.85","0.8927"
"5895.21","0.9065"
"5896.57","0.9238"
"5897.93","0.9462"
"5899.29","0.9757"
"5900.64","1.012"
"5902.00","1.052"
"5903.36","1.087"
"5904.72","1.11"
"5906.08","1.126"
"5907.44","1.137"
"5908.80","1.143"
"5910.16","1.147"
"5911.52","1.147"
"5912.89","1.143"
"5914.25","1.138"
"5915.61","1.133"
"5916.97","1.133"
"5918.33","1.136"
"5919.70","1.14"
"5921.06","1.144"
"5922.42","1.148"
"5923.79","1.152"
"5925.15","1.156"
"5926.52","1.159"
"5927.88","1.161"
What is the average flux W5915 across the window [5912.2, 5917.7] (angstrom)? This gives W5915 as 1.14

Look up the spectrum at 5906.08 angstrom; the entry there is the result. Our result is 1.126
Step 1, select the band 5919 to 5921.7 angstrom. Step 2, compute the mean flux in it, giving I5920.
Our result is 1.14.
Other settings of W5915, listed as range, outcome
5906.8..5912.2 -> 1.14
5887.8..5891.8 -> 0.964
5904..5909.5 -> 1.13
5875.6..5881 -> 1.15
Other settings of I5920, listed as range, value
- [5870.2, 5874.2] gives 1.14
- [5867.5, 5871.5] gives 1.15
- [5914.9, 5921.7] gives 1.14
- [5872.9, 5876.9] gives 1.14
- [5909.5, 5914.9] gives 1.14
